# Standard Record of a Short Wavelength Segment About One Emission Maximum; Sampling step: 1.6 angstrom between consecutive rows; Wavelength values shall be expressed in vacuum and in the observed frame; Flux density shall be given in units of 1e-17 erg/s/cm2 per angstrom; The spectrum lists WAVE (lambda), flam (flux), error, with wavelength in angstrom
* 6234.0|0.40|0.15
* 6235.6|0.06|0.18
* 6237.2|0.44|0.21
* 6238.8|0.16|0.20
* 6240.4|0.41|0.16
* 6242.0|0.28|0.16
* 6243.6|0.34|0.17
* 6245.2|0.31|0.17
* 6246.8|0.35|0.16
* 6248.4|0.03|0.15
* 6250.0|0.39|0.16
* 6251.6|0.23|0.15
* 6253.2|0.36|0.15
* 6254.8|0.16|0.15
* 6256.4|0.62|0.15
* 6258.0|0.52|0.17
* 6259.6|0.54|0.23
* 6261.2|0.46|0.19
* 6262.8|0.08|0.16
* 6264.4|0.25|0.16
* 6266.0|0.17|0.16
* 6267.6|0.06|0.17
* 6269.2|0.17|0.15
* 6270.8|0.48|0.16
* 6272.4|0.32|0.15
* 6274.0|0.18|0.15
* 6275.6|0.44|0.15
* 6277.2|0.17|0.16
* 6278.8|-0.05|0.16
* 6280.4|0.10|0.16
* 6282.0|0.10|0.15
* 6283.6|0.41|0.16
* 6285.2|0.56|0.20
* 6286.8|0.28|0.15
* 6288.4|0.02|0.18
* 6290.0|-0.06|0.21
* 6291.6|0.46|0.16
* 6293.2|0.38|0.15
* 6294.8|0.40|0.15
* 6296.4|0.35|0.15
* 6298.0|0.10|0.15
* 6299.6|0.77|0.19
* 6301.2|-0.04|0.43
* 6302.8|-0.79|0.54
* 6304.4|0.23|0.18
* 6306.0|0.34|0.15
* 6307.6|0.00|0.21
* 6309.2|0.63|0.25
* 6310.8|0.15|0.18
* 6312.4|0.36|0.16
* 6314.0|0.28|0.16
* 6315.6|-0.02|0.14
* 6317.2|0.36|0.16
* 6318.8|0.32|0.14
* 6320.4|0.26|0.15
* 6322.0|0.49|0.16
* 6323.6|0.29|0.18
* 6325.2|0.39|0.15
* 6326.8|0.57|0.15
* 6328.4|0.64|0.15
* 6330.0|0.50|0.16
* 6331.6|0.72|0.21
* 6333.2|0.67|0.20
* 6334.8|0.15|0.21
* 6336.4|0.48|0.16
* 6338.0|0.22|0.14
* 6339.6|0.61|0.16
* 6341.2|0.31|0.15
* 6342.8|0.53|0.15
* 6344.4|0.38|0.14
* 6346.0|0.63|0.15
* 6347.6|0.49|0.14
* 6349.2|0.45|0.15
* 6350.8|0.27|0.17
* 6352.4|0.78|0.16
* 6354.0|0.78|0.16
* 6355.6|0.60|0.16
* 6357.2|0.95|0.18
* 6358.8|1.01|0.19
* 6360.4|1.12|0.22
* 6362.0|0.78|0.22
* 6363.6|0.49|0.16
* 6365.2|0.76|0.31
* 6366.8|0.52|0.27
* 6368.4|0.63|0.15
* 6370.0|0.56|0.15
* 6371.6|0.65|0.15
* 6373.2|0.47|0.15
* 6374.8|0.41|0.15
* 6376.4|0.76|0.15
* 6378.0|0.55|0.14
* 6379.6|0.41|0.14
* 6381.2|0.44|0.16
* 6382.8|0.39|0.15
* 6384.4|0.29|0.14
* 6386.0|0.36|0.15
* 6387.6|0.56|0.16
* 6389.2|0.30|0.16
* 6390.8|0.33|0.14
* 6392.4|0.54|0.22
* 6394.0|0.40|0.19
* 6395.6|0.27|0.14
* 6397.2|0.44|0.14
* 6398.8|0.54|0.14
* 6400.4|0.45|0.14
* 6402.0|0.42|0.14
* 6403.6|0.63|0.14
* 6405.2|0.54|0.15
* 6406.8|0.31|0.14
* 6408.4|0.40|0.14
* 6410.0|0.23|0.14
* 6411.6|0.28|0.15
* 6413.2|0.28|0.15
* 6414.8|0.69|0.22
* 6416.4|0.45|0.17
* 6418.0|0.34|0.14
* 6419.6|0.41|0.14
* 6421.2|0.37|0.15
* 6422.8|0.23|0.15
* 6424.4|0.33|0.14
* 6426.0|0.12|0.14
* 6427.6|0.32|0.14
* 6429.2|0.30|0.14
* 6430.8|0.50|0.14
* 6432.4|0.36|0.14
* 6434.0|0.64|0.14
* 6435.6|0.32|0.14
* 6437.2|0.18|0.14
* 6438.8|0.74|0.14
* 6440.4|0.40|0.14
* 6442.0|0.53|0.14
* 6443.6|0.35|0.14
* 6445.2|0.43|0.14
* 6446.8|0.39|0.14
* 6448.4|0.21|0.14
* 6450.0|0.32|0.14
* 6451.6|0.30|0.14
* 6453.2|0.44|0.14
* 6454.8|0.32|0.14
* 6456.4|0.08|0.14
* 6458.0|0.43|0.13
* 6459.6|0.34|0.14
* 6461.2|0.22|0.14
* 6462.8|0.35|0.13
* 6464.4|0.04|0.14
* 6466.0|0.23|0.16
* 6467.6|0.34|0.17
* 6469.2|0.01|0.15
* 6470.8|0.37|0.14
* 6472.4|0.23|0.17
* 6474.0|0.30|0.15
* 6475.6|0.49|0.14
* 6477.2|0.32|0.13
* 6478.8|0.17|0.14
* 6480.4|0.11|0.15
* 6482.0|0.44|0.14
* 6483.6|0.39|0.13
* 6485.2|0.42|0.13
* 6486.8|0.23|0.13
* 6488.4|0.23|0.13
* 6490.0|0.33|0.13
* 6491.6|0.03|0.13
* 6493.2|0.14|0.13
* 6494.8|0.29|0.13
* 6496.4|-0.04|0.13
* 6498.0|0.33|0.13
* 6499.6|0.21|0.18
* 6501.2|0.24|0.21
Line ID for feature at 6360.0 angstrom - Mg II 2798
